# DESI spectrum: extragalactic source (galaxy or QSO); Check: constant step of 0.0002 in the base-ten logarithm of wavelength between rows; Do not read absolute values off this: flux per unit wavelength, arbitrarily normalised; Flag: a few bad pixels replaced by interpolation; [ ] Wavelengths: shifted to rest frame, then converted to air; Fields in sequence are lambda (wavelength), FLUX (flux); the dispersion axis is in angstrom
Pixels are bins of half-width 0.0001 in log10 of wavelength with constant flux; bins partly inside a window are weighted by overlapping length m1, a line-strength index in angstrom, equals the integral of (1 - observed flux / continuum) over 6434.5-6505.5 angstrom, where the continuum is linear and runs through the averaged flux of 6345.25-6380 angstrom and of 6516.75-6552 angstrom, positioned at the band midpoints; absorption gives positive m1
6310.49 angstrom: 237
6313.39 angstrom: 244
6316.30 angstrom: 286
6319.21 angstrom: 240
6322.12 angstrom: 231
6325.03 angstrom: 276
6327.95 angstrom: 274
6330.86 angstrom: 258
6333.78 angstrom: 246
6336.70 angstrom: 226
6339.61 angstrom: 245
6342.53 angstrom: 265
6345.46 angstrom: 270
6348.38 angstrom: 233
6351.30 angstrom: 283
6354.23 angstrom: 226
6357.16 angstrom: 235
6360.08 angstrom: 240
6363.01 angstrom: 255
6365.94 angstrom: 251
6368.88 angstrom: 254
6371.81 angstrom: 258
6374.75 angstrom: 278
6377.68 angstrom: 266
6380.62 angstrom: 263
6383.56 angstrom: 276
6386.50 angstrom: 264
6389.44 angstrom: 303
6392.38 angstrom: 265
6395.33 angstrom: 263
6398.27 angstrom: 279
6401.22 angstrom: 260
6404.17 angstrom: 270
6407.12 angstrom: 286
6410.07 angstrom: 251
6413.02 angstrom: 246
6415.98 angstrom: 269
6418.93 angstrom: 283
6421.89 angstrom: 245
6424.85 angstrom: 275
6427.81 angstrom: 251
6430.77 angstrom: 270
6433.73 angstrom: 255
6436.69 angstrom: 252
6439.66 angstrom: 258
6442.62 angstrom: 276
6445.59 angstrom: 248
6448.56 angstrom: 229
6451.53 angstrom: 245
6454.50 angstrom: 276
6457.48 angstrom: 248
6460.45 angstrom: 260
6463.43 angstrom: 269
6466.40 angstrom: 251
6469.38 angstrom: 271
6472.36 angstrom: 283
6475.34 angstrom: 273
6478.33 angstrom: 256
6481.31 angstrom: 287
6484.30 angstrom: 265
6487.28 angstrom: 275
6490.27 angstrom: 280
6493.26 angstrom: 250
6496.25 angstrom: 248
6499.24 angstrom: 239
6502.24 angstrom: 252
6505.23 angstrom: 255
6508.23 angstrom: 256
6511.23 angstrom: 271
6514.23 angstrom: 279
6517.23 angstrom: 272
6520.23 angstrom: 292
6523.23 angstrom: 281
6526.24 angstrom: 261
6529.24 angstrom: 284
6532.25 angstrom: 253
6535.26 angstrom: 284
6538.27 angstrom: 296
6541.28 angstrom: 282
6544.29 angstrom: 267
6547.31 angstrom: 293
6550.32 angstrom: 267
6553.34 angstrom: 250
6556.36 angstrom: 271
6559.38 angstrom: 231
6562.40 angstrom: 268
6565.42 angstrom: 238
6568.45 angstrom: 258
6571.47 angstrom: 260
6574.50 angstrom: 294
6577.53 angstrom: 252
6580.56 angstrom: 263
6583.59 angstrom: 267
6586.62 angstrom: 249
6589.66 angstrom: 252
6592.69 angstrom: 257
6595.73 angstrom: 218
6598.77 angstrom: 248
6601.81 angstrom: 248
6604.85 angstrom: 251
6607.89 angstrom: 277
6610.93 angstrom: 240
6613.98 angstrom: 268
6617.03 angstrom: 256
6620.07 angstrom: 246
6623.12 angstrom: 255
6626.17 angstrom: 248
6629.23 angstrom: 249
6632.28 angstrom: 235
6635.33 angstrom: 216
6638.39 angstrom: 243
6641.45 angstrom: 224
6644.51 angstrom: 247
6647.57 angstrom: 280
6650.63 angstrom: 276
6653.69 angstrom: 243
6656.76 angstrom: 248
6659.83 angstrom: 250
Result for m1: 2.2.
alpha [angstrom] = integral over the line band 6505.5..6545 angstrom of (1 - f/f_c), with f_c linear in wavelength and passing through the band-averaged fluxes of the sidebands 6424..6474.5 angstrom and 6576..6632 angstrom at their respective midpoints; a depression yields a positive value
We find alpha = -2.90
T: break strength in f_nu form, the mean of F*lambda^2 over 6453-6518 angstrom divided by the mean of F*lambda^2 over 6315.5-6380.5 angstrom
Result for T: 1.08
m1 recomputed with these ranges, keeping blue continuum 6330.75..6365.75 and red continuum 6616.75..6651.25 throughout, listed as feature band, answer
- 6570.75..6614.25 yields -1.54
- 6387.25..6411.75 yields -2.34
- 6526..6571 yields -3.55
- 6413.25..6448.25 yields -1.76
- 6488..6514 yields -1.10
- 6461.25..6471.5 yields -0.70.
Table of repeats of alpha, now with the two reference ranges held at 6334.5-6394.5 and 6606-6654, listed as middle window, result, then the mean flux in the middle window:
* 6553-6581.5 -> -0.7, 259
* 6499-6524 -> -1.3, 267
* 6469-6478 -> -0.7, 274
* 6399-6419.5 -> -0.8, 266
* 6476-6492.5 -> -1.1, 272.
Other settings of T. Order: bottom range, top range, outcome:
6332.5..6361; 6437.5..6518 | 1.10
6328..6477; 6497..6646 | 1.05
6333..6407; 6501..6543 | 1.10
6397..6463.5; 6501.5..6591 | 1.06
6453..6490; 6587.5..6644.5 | 0.96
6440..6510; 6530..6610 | 1.03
